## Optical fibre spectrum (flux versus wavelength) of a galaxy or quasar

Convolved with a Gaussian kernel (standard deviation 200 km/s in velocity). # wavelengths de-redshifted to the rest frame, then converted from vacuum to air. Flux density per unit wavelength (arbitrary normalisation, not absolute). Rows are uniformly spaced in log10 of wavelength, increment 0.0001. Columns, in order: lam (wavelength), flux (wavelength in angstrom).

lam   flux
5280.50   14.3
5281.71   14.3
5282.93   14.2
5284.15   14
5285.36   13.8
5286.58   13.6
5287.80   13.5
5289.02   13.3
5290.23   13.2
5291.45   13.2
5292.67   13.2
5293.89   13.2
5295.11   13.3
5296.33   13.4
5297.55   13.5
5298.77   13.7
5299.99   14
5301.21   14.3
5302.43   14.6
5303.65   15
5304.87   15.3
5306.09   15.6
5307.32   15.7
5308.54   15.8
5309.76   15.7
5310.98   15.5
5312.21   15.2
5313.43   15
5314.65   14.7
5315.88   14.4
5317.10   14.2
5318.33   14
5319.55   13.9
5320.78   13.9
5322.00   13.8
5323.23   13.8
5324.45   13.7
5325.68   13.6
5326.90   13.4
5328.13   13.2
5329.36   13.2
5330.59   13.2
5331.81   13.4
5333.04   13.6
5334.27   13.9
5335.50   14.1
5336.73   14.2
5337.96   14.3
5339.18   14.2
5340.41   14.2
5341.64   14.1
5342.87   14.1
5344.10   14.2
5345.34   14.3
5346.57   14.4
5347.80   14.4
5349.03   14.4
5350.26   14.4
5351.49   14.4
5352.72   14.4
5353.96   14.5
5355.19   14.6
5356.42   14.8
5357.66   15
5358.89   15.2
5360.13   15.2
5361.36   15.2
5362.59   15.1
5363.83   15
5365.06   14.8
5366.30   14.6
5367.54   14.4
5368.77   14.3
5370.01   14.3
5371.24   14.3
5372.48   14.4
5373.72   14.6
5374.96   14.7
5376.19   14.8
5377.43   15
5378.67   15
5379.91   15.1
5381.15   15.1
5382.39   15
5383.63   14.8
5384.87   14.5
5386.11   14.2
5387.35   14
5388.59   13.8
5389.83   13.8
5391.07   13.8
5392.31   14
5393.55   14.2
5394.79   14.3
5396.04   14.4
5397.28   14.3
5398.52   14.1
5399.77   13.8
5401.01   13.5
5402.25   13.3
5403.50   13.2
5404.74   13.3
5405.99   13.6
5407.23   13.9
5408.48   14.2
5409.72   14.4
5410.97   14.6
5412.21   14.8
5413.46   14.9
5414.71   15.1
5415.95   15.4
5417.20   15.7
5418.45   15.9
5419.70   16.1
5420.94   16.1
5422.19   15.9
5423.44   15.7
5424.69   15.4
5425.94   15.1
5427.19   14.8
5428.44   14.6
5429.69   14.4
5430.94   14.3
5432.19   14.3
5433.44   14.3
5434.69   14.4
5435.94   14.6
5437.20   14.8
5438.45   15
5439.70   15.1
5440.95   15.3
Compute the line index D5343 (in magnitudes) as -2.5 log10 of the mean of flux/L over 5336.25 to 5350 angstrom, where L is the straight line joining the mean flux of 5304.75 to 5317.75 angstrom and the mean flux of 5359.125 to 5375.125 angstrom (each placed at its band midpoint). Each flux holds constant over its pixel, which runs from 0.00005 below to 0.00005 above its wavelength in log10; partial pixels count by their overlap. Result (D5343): 0.05 mag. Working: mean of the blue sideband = 15.2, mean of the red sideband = 14.7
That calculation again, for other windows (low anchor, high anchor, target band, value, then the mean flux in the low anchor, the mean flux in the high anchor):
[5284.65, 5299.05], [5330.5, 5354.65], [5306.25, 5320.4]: -0.090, 13.4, 14.2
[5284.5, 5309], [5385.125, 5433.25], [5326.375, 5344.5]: 0.030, 14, 14.5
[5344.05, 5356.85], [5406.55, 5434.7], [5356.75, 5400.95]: 0.009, 14.4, 15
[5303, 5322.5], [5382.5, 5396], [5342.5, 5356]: 0.012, 14.9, 14.2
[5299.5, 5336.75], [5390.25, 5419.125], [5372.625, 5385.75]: -0.039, 14.3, 14.3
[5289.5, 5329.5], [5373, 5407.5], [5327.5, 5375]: -0.010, 14.2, 14.2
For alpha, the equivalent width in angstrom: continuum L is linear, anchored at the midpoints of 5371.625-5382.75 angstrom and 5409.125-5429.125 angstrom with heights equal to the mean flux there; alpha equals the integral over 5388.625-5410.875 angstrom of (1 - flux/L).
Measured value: 1.7 angstrom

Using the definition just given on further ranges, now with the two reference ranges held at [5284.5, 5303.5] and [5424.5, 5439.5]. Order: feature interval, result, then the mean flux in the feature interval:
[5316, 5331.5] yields 0.19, 13.7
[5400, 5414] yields 0.49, 14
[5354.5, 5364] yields -0.60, 15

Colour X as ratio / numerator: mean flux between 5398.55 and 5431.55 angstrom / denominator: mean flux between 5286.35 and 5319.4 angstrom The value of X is 1.0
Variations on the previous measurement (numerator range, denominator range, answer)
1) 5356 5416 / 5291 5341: 1.02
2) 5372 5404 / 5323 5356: 1.02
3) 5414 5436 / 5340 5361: 1.04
